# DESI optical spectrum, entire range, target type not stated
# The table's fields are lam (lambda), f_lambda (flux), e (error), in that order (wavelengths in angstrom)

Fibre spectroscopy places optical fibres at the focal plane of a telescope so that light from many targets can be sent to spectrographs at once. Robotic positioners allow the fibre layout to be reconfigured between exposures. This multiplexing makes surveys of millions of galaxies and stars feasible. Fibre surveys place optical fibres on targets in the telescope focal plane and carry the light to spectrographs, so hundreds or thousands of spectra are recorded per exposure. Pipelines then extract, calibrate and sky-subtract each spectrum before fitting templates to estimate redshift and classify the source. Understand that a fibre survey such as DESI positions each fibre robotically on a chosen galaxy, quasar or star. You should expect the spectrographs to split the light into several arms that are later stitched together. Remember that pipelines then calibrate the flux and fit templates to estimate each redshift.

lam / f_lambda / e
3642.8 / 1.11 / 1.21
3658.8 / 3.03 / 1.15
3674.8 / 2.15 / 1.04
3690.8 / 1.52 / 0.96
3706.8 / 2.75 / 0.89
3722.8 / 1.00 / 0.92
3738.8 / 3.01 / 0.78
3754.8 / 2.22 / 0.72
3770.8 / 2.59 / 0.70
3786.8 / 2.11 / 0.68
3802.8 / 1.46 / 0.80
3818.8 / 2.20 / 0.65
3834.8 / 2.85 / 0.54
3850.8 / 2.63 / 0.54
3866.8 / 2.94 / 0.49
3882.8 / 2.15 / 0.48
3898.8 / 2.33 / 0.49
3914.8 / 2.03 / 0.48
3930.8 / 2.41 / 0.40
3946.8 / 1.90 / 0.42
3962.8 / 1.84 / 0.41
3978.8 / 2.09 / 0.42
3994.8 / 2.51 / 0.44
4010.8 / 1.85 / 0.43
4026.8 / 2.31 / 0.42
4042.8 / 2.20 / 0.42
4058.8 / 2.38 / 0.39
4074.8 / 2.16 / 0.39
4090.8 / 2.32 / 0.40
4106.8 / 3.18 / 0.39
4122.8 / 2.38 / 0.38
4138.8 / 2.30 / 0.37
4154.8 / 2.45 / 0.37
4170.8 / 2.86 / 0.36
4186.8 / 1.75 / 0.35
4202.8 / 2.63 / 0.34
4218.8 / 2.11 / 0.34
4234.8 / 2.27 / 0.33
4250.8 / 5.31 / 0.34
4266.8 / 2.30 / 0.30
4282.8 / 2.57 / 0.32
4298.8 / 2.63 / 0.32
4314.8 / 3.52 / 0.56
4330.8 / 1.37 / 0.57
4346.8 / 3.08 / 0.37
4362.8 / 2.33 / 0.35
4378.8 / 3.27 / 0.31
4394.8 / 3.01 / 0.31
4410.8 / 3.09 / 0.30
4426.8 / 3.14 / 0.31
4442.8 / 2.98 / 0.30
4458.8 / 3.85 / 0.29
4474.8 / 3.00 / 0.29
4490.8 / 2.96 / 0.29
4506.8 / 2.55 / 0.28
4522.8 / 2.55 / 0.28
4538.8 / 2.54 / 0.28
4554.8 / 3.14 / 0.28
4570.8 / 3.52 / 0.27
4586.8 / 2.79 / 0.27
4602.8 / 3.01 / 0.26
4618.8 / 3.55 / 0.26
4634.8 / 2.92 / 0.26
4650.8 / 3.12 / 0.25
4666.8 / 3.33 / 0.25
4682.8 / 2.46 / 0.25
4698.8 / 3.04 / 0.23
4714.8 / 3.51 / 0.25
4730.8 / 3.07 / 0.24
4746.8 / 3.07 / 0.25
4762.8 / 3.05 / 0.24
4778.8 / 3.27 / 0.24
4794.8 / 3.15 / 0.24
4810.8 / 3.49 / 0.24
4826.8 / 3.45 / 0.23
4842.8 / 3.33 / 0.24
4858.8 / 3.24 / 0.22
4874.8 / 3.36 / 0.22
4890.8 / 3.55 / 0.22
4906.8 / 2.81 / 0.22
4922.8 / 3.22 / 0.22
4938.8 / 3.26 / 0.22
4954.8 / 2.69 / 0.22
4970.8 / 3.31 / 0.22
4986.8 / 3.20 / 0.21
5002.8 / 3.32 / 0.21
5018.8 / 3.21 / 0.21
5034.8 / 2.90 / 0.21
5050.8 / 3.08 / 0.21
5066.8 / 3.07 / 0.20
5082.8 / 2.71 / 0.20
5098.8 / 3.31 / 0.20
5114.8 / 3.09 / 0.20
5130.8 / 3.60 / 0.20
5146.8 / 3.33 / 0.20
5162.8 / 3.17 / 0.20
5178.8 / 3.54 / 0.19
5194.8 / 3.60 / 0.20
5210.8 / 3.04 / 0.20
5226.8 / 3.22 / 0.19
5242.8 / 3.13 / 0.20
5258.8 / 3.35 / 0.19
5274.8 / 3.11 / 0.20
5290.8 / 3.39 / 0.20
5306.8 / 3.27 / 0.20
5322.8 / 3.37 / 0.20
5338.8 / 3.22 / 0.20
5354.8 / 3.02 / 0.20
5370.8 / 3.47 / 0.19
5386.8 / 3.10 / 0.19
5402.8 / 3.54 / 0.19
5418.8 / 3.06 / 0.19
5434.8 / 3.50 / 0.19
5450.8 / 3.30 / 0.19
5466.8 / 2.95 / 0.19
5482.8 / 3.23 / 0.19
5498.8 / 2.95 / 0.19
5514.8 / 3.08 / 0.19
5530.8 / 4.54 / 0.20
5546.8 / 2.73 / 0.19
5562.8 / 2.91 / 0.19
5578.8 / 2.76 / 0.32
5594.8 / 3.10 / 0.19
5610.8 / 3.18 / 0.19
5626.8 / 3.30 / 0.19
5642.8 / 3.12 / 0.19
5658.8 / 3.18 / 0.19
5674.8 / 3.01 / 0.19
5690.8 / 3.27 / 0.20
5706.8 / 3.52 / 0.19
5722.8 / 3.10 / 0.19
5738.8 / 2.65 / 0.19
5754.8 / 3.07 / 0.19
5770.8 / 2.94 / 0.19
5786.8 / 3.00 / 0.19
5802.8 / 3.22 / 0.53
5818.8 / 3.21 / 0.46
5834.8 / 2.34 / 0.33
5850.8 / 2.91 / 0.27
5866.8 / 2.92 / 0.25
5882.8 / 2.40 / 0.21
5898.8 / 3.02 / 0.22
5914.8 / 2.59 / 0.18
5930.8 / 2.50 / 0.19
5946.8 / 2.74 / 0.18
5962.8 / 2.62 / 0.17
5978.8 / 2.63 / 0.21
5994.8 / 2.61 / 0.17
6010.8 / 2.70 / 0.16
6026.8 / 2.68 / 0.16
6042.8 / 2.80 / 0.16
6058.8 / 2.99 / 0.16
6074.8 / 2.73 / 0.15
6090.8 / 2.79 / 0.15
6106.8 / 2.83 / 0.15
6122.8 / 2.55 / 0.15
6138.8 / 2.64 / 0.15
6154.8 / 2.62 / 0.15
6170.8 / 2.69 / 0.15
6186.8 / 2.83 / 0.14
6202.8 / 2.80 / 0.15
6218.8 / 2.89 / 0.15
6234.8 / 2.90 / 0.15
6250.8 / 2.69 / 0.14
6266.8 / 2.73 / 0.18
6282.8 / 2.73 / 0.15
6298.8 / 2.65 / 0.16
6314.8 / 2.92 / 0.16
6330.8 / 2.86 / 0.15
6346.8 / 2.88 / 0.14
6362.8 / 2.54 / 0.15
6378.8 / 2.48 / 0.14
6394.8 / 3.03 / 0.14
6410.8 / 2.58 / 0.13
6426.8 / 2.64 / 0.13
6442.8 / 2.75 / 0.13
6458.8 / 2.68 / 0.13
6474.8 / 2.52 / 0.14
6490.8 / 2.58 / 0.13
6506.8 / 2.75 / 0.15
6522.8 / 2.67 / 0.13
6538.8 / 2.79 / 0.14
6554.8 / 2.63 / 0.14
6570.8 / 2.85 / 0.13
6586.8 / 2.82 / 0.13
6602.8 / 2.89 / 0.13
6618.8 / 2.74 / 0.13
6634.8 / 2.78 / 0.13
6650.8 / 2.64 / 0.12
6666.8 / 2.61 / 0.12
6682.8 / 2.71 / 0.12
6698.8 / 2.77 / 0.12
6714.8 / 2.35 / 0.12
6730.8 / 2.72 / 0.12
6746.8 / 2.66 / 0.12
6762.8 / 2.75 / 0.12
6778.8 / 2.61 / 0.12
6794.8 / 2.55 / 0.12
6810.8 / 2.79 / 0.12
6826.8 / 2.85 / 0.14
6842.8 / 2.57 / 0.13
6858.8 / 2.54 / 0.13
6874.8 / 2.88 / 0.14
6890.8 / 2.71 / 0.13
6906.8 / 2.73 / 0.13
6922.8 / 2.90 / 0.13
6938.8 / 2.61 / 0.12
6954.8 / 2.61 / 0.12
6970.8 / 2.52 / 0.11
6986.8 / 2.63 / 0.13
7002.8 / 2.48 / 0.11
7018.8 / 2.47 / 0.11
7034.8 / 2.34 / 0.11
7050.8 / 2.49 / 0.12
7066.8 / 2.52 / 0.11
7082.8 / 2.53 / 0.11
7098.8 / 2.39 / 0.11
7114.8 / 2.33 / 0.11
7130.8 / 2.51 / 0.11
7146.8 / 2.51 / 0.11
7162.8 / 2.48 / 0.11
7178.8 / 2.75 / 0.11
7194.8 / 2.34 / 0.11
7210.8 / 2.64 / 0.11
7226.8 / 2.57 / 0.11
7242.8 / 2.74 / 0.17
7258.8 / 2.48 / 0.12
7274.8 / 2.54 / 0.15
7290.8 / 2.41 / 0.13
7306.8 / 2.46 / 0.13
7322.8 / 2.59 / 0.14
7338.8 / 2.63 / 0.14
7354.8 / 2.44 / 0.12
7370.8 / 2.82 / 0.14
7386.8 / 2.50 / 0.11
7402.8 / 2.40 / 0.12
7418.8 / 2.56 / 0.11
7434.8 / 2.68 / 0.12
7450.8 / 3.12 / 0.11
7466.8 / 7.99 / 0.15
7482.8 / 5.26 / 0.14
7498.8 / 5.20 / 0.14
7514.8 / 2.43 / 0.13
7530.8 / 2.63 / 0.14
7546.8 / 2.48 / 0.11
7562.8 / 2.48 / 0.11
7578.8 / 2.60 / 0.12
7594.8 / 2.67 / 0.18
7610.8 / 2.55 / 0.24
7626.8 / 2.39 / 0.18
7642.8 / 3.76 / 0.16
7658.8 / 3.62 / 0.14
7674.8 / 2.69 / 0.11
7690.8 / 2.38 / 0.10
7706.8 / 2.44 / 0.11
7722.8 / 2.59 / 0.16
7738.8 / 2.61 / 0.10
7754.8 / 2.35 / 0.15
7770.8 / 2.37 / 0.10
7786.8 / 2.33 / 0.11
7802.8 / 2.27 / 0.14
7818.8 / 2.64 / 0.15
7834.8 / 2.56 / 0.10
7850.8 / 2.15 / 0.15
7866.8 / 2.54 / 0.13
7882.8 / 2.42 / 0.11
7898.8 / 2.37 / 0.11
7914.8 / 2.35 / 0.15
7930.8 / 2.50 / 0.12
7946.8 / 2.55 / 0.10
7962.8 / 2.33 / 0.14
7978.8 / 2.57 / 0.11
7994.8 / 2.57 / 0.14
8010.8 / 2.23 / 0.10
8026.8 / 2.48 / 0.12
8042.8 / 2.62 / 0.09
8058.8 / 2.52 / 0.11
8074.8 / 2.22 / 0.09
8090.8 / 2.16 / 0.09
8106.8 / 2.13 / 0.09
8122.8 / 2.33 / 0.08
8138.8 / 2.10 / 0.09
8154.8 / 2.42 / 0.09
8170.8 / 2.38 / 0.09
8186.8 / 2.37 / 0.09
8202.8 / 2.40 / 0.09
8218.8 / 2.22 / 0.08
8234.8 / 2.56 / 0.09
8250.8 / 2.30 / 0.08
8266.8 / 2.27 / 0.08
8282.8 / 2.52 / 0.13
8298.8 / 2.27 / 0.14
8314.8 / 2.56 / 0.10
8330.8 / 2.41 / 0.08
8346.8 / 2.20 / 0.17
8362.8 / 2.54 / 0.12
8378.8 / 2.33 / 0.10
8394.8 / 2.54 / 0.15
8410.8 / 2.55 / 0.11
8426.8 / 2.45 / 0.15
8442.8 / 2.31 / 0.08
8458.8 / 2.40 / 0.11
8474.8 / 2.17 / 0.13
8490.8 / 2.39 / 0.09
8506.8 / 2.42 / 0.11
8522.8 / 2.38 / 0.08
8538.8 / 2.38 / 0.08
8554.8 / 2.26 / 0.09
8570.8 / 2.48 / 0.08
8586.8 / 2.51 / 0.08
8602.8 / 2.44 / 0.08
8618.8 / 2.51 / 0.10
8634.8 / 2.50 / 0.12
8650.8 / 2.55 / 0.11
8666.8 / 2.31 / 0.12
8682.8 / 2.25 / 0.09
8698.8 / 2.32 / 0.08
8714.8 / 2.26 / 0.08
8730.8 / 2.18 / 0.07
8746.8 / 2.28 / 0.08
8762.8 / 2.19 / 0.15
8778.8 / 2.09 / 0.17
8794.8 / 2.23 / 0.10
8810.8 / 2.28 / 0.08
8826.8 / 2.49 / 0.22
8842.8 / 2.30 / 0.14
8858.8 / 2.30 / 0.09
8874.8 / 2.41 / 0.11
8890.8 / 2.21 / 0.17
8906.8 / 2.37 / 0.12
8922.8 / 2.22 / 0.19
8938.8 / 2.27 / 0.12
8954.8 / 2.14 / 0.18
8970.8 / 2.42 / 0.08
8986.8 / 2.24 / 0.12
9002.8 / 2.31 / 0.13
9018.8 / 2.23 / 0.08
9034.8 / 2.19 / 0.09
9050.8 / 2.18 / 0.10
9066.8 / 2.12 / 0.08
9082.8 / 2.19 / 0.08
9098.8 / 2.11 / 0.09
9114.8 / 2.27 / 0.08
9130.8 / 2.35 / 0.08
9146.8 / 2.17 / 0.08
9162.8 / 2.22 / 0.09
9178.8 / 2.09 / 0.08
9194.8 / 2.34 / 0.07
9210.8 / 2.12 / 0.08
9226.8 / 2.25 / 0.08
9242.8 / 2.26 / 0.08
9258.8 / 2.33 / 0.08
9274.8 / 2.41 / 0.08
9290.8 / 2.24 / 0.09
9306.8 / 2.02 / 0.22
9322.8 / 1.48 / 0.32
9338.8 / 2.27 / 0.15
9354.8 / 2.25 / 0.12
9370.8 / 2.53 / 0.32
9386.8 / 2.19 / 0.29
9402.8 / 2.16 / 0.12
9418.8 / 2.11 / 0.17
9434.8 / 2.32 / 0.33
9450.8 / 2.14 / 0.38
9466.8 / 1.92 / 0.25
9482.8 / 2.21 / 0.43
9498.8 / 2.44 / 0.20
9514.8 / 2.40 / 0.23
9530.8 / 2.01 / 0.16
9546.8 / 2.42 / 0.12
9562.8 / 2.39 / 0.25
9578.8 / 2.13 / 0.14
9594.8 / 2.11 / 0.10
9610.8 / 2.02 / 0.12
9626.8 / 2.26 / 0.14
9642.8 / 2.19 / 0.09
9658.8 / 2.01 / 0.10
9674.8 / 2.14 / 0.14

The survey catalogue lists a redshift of 0.139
